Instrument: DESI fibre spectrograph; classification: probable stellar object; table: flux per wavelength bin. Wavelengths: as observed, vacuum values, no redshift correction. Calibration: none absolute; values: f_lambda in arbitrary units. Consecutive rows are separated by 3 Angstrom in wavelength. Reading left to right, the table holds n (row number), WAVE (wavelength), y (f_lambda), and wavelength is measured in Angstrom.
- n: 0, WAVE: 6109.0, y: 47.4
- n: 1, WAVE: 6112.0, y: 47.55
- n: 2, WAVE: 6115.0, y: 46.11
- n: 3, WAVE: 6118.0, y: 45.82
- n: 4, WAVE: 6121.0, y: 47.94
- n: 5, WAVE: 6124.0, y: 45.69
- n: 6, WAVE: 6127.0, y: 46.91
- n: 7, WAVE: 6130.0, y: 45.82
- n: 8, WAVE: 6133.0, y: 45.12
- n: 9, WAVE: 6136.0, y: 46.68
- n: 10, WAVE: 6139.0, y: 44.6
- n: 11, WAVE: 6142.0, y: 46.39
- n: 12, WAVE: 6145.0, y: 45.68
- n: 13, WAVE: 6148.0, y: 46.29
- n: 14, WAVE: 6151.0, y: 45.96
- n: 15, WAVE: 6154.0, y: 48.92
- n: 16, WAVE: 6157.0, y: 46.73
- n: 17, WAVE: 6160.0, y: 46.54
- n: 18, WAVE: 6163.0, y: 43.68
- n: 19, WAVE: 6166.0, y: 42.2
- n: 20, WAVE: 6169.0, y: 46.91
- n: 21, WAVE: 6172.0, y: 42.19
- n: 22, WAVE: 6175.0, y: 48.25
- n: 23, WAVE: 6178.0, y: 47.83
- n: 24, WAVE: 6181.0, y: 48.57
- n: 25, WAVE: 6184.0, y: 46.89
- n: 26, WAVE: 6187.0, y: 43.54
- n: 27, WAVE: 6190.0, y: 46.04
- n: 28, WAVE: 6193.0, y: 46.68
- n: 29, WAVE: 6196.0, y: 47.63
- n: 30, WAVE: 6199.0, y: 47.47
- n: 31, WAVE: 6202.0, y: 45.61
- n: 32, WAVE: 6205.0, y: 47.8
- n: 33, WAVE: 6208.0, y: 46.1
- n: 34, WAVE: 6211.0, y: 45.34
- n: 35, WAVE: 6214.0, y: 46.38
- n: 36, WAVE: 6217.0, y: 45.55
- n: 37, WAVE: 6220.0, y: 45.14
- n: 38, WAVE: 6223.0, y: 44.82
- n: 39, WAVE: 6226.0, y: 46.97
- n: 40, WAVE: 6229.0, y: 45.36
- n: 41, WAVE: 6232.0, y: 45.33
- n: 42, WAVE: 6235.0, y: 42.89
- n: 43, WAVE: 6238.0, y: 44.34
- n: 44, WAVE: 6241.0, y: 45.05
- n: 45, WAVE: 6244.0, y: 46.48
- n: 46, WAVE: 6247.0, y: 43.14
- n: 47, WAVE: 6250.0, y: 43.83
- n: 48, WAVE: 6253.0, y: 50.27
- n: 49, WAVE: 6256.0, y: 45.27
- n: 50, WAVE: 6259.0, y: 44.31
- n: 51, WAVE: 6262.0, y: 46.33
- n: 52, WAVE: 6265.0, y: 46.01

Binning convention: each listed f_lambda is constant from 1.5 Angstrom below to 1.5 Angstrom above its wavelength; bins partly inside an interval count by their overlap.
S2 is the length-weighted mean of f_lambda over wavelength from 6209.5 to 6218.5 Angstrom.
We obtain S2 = 45.8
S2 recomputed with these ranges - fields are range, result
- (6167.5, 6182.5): 46.8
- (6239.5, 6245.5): 45.8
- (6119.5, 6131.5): 46.6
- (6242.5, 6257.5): 45.8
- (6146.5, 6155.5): 47.1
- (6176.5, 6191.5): 46.6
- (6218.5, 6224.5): 45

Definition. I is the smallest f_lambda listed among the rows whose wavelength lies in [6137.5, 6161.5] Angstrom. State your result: 44.6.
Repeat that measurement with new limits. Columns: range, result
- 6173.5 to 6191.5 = 43.54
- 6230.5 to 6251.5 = 42.89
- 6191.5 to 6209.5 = 45.61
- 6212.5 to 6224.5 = 44.82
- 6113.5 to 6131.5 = 45.69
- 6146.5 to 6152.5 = 45.96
